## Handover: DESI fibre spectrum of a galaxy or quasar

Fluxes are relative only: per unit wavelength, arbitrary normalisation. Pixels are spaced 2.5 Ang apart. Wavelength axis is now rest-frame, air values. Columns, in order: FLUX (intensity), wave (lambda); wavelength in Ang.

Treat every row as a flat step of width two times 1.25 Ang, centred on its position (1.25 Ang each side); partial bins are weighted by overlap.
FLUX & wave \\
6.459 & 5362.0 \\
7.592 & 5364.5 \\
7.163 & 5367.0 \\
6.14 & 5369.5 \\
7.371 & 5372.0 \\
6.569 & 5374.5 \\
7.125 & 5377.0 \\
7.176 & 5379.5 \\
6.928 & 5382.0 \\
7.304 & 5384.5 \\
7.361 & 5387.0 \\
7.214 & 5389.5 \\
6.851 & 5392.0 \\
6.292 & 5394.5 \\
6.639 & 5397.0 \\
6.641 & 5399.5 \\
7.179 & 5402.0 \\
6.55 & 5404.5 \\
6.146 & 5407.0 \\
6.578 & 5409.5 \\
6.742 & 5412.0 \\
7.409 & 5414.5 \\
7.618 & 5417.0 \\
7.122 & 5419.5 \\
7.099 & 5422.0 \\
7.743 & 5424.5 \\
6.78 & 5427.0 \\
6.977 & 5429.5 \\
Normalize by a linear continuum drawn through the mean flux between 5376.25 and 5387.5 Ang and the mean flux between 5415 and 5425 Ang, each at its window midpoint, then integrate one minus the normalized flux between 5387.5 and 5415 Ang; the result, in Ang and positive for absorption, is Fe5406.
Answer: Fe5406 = 2.0 Ang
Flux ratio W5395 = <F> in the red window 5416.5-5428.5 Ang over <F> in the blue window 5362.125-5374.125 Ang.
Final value 1.0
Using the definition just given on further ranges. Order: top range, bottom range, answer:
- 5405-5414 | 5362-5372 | 0.95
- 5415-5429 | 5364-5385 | 1.04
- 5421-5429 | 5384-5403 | 1.04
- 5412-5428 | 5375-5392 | 1.02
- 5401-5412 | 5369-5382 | 0.96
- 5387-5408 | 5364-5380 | 0.96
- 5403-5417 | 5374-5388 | 0.95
